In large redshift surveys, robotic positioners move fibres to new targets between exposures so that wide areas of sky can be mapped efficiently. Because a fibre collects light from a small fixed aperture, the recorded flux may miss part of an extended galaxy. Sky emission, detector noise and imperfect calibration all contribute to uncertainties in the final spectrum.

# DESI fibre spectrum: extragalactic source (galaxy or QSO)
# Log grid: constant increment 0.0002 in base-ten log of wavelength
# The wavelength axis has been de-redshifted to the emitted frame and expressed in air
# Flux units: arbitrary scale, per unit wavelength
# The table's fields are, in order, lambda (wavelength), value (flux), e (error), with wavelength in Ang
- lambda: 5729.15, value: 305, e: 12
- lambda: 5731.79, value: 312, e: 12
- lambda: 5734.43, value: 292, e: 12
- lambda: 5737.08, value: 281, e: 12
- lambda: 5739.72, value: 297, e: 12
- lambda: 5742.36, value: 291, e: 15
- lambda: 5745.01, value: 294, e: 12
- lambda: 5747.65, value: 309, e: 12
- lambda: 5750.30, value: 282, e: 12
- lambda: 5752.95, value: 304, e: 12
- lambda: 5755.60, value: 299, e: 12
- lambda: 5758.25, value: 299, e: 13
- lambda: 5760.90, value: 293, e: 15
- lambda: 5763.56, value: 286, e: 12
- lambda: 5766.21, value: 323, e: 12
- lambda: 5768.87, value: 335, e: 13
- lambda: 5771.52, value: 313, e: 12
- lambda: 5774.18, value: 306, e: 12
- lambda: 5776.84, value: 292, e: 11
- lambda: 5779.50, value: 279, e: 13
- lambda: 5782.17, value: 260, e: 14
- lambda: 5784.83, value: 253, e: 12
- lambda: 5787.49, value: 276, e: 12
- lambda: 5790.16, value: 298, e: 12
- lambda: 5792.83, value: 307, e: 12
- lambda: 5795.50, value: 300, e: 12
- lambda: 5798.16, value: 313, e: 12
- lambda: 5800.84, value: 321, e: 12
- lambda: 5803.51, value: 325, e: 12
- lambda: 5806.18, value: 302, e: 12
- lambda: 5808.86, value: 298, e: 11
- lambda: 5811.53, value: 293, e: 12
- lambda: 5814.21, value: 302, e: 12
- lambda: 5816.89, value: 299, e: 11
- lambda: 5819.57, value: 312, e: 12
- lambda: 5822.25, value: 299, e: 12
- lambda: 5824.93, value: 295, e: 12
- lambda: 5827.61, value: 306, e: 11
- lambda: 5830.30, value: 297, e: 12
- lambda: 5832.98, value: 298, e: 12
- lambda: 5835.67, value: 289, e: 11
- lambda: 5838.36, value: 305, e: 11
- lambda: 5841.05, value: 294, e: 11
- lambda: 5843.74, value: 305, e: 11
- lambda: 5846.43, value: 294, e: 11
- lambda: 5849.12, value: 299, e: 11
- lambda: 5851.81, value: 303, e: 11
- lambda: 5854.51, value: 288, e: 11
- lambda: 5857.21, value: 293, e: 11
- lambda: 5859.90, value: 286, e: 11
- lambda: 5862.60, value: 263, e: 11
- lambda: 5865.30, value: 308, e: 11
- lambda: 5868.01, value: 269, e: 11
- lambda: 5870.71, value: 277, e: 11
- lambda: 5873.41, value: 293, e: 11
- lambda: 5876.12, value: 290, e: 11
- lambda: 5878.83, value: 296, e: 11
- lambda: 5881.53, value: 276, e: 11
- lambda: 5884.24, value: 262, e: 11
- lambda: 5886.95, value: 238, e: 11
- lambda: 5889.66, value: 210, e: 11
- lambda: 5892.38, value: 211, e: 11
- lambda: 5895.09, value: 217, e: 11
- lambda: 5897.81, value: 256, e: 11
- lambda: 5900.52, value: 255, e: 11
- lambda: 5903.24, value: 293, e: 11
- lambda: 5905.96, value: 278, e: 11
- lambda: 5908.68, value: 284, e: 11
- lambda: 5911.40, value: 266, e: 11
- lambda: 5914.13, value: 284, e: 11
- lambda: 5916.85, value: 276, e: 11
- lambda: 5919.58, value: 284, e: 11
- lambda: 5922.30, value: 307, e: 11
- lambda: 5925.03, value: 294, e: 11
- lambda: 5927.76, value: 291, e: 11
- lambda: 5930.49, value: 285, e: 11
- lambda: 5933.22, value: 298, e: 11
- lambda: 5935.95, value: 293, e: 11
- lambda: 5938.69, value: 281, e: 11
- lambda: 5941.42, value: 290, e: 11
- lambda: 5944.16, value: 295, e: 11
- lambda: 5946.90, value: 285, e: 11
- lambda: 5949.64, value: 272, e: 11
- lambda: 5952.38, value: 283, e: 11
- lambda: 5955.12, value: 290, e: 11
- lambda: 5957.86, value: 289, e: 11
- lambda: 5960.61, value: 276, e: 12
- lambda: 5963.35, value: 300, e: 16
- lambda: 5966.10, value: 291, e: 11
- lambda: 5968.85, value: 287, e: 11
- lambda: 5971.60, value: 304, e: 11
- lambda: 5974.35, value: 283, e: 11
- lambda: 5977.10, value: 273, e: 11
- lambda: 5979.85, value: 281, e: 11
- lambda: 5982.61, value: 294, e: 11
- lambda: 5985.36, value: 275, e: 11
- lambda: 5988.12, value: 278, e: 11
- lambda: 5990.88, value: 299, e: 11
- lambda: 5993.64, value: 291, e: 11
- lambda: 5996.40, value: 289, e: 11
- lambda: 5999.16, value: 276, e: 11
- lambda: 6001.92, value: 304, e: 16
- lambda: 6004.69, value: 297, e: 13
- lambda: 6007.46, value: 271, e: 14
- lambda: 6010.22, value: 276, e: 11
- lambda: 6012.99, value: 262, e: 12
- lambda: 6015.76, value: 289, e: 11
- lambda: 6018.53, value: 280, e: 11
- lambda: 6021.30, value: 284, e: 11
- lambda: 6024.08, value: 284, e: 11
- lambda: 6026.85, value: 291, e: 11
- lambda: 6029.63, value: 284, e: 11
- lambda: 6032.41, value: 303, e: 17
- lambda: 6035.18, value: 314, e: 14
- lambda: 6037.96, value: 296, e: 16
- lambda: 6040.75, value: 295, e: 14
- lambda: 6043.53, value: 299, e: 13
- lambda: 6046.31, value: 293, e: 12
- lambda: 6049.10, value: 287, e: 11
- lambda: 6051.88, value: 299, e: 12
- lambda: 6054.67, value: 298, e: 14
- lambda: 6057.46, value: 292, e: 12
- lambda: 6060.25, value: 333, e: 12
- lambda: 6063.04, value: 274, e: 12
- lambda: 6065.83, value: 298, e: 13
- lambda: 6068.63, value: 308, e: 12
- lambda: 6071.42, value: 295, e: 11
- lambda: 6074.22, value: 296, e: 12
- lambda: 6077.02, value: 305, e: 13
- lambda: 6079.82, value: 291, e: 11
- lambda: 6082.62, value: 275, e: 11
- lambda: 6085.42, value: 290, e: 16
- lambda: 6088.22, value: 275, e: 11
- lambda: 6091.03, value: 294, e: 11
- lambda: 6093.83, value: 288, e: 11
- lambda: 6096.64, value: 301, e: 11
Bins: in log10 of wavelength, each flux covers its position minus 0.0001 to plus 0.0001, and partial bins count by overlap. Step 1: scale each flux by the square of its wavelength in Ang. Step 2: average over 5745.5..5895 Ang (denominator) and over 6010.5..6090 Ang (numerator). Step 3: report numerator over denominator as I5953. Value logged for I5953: 1.09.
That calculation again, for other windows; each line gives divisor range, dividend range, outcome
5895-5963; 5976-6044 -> 1.05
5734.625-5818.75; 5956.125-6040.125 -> 1.04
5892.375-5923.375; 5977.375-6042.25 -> 1.10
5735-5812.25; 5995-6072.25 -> 1.07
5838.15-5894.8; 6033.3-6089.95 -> 1.14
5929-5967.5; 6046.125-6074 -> 1.07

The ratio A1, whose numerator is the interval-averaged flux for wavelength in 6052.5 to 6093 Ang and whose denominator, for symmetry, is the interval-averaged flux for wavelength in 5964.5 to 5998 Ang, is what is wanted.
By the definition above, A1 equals 1.03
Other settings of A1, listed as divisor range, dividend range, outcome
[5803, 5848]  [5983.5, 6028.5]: 0.95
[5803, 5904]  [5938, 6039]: 1.01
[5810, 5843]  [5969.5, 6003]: 0.96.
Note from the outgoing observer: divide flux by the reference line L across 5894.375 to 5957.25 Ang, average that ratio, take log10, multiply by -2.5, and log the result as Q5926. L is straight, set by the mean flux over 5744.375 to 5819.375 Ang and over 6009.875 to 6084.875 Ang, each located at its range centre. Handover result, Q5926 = 0.05 mag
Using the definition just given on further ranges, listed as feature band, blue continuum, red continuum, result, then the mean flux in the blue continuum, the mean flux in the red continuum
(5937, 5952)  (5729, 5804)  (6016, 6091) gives 0.04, 298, 294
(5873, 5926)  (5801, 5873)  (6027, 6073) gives 0.11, 296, 298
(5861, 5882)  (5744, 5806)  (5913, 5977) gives 0.03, 299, 288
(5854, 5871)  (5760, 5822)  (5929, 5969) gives 0.04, 299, 288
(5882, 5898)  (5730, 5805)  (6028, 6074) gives 0.27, 298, 298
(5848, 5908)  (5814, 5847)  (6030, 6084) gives 0.11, 300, 297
